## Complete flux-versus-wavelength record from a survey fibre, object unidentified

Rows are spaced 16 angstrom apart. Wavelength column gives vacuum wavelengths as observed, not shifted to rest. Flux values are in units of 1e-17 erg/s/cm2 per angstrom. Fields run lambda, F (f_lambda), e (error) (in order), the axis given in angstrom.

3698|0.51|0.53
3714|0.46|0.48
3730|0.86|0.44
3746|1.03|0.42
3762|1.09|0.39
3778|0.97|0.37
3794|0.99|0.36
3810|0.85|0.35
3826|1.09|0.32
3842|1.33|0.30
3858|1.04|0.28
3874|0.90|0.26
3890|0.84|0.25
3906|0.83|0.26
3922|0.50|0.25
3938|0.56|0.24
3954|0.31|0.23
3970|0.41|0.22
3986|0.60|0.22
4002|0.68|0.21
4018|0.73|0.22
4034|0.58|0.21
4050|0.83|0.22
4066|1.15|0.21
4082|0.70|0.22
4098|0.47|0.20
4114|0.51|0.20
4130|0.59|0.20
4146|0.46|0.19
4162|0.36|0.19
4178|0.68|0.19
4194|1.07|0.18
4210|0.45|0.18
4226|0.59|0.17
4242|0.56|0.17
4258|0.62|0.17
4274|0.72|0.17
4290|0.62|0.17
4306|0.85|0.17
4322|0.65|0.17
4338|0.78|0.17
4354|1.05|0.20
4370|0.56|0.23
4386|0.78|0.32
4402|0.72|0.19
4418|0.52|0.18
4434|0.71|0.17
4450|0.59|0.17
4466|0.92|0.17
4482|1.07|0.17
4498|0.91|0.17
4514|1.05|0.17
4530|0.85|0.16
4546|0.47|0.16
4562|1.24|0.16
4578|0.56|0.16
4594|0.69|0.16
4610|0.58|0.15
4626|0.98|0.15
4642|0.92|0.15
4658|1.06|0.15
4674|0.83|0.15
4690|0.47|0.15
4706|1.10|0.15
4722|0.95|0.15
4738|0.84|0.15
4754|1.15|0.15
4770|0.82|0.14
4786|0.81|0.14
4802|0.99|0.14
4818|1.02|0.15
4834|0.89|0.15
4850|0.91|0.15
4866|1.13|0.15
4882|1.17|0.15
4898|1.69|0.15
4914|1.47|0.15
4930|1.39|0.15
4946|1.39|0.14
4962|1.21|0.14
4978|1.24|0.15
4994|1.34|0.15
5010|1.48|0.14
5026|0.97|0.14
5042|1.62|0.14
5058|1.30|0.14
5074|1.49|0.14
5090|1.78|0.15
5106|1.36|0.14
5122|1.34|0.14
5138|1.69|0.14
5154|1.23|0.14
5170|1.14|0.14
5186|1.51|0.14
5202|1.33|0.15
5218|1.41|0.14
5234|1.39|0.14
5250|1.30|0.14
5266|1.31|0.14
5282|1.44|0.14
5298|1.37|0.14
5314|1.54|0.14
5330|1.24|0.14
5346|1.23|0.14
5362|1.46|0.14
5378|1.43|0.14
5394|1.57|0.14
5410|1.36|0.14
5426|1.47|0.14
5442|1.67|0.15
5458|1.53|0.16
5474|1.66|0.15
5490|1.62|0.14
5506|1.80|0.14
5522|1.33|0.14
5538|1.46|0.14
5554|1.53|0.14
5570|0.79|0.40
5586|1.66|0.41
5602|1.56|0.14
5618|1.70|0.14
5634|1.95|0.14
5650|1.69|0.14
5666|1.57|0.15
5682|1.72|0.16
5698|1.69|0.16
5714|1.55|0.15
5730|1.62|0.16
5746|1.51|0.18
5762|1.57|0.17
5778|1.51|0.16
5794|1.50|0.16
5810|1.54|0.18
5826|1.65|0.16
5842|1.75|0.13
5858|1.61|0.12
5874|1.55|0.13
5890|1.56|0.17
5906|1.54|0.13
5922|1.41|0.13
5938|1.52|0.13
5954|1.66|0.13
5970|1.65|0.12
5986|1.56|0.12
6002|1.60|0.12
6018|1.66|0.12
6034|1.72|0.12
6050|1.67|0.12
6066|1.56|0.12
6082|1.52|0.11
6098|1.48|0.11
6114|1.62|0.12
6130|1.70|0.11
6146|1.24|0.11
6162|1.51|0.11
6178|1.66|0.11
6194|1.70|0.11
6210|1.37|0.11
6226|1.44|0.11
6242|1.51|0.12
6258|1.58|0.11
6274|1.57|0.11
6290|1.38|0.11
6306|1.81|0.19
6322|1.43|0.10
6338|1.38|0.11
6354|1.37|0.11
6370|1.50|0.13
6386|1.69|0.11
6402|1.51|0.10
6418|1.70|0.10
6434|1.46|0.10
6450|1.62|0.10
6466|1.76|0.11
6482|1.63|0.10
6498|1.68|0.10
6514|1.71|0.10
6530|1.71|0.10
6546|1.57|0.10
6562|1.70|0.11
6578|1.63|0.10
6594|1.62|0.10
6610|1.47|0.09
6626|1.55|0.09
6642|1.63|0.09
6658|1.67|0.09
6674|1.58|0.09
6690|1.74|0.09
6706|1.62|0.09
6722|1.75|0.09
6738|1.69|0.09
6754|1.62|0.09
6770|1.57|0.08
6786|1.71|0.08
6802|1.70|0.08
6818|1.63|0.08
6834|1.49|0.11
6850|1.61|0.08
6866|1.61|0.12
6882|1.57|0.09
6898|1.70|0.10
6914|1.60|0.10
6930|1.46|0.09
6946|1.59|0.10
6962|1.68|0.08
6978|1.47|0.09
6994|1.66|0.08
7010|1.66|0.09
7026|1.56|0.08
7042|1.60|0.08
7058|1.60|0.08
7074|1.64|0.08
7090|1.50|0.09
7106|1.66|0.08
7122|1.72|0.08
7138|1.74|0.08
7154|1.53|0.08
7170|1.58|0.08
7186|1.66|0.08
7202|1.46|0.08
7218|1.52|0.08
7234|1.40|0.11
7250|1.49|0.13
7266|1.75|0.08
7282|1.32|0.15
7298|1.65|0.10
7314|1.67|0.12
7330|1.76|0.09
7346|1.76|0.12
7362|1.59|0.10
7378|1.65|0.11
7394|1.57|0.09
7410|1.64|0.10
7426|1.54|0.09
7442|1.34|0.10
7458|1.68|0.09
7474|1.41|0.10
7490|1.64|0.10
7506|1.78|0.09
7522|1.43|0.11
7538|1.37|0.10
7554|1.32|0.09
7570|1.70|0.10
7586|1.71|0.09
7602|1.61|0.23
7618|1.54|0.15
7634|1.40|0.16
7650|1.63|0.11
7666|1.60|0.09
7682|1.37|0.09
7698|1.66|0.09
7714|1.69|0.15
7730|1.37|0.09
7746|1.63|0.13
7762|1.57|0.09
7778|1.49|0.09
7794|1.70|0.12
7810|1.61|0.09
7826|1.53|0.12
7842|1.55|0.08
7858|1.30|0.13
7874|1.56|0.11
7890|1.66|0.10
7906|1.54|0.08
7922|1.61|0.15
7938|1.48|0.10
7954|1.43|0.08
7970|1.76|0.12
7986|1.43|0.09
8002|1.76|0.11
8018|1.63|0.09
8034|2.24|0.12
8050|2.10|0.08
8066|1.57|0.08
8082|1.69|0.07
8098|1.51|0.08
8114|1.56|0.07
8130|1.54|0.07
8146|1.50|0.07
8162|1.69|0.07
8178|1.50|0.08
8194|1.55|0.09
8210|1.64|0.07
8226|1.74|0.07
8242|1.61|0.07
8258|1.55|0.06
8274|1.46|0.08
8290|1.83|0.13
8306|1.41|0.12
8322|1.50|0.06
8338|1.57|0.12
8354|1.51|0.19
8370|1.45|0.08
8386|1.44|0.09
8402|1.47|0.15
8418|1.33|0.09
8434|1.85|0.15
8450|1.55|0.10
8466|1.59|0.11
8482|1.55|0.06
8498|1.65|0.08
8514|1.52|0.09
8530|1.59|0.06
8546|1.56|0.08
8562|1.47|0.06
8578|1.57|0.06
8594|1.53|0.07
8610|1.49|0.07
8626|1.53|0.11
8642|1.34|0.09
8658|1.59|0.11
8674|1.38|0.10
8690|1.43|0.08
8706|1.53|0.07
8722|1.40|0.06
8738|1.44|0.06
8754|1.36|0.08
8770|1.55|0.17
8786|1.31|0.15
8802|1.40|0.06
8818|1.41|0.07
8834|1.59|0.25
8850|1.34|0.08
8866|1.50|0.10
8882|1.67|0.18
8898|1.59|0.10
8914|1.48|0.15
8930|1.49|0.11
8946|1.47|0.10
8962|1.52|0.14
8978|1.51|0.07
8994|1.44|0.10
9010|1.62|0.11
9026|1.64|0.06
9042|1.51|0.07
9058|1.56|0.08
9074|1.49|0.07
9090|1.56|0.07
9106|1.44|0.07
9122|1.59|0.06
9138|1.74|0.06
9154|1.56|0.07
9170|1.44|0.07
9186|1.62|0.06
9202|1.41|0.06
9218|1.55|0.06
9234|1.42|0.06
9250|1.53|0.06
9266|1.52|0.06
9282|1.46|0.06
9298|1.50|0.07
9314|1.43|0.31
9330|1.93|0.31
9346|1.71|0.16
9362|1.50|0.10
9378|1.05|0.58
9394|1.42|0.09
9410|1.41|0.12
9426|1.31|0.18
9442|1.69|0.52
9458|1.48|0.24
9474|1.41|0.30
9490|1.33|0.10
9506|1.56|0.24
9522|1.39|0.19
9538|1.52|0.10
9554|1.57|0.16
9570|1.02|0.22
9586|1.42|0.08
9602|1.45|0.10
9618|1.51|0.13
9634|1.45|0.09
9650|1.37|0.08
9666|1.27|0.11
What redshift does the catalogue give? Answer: 0.22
